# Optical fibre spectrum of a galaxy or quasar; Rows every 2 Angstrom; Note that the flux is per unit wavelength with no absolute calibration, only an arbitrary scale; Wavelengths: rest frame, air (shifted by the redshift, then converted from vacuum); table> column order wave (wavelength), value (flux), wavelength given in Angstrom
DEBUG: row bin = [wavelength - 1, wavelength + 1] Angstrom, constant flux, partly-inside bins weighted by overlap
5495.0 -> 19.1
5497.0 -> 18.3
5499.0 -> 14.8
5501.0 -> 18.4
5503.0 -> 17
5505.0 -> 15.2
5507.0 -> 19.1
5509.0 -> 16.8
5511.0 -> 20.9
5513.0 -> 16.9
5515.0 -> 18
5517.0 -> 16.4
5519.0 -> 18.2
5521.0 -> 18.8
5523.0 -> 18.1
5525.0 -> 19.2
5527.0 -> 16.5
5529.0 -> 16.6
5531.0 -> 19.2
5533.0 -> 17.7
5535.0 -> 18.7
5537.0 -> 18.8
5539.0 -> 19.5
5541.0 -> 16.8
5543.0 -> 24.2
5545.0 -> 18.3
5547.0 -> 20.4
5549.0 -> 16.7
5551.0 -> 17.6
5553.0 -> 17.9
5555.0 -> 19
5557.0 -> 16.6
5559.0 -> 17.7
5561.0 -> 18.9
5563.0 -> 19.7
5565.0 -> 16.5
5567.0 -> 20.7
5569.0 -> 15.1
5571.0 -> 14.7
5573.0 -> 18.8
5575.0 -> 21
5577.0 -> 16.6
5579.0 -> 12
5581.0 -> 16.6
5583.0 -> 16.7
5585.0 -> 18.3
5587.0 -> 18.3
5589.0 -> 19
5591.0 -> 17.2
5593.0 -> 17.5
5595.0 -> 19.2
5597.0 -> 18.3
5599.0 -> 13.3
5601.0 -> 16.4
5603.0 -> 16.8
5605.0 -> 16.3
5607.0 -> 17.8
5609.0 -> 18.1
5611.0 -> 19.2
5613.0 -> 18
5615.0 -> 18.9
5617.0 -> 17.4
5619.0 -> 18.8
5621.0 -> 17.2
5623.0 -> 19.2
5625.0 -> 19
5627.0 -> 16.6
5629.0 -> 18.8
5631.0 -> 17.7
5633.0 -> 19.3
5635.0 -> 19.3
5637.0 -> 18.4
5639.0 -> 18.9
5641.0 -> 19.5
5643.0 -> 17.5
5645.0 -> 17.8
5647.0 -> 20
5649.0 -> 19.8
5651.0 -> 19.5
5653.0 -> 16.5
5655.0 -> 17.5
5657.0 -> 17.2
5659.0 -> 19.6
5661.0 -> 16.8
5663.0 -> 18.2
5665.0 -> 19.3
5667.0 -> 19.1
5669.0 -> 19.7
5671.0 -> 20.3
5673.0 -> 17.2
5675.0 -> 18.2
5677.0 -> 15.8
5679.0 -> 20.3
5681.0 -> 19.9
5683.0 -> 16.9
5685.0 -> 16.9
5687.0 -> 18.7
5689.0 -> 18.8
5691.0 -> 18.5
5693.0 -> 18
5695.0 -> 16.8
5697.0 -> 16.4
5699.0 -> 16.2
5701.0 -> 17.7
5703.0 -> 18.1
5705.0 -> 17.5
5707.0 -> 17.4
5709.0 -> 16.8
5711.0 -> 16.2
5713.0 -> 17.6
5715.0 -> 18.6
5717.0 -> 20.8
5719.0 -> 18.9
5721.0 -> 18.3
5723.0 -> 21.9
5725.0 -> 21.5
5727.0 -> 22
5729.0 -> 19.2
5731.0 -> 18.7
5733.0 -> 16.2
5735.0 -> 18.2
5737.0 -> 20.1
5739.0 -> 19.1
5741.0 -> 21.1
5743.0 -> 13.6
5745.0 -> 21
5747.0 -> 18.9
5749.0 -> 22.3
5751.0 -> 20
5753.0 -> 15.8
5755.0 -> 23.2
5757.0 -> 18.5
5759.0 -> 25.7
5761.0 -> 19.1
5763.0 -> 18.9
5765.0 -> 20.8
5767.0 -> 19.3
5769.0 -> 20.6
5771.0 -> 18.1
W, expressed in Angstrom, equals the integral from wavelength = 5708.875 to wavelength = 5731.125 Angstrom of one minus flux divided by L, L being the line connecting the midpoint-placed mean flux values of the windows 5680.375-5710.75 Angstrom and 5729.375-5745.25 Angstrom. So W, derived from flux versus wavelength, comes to -1.5 Angstrom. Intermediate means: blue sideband 17.6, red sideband 18.4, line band 19.3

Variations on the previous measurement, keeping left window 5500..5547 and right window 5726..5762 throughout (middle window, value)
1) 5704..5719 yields 1.15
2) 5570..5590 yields 1.52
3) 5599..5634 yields 1.85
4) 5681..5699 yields 1.49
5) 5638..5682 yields 1.20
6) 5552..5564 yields 0.12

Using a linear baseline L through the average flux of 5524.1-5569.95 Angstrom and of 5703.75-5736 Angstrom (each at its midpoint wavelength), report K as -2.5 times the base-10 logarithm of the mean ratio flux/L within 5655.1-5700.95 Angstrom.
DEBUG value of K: 0.03 mag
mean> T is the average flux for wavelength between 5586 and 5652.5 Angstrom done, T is 18.1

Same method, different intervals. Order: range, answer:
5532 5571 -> 18.4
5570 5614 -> 17.3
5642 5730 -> 18.4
